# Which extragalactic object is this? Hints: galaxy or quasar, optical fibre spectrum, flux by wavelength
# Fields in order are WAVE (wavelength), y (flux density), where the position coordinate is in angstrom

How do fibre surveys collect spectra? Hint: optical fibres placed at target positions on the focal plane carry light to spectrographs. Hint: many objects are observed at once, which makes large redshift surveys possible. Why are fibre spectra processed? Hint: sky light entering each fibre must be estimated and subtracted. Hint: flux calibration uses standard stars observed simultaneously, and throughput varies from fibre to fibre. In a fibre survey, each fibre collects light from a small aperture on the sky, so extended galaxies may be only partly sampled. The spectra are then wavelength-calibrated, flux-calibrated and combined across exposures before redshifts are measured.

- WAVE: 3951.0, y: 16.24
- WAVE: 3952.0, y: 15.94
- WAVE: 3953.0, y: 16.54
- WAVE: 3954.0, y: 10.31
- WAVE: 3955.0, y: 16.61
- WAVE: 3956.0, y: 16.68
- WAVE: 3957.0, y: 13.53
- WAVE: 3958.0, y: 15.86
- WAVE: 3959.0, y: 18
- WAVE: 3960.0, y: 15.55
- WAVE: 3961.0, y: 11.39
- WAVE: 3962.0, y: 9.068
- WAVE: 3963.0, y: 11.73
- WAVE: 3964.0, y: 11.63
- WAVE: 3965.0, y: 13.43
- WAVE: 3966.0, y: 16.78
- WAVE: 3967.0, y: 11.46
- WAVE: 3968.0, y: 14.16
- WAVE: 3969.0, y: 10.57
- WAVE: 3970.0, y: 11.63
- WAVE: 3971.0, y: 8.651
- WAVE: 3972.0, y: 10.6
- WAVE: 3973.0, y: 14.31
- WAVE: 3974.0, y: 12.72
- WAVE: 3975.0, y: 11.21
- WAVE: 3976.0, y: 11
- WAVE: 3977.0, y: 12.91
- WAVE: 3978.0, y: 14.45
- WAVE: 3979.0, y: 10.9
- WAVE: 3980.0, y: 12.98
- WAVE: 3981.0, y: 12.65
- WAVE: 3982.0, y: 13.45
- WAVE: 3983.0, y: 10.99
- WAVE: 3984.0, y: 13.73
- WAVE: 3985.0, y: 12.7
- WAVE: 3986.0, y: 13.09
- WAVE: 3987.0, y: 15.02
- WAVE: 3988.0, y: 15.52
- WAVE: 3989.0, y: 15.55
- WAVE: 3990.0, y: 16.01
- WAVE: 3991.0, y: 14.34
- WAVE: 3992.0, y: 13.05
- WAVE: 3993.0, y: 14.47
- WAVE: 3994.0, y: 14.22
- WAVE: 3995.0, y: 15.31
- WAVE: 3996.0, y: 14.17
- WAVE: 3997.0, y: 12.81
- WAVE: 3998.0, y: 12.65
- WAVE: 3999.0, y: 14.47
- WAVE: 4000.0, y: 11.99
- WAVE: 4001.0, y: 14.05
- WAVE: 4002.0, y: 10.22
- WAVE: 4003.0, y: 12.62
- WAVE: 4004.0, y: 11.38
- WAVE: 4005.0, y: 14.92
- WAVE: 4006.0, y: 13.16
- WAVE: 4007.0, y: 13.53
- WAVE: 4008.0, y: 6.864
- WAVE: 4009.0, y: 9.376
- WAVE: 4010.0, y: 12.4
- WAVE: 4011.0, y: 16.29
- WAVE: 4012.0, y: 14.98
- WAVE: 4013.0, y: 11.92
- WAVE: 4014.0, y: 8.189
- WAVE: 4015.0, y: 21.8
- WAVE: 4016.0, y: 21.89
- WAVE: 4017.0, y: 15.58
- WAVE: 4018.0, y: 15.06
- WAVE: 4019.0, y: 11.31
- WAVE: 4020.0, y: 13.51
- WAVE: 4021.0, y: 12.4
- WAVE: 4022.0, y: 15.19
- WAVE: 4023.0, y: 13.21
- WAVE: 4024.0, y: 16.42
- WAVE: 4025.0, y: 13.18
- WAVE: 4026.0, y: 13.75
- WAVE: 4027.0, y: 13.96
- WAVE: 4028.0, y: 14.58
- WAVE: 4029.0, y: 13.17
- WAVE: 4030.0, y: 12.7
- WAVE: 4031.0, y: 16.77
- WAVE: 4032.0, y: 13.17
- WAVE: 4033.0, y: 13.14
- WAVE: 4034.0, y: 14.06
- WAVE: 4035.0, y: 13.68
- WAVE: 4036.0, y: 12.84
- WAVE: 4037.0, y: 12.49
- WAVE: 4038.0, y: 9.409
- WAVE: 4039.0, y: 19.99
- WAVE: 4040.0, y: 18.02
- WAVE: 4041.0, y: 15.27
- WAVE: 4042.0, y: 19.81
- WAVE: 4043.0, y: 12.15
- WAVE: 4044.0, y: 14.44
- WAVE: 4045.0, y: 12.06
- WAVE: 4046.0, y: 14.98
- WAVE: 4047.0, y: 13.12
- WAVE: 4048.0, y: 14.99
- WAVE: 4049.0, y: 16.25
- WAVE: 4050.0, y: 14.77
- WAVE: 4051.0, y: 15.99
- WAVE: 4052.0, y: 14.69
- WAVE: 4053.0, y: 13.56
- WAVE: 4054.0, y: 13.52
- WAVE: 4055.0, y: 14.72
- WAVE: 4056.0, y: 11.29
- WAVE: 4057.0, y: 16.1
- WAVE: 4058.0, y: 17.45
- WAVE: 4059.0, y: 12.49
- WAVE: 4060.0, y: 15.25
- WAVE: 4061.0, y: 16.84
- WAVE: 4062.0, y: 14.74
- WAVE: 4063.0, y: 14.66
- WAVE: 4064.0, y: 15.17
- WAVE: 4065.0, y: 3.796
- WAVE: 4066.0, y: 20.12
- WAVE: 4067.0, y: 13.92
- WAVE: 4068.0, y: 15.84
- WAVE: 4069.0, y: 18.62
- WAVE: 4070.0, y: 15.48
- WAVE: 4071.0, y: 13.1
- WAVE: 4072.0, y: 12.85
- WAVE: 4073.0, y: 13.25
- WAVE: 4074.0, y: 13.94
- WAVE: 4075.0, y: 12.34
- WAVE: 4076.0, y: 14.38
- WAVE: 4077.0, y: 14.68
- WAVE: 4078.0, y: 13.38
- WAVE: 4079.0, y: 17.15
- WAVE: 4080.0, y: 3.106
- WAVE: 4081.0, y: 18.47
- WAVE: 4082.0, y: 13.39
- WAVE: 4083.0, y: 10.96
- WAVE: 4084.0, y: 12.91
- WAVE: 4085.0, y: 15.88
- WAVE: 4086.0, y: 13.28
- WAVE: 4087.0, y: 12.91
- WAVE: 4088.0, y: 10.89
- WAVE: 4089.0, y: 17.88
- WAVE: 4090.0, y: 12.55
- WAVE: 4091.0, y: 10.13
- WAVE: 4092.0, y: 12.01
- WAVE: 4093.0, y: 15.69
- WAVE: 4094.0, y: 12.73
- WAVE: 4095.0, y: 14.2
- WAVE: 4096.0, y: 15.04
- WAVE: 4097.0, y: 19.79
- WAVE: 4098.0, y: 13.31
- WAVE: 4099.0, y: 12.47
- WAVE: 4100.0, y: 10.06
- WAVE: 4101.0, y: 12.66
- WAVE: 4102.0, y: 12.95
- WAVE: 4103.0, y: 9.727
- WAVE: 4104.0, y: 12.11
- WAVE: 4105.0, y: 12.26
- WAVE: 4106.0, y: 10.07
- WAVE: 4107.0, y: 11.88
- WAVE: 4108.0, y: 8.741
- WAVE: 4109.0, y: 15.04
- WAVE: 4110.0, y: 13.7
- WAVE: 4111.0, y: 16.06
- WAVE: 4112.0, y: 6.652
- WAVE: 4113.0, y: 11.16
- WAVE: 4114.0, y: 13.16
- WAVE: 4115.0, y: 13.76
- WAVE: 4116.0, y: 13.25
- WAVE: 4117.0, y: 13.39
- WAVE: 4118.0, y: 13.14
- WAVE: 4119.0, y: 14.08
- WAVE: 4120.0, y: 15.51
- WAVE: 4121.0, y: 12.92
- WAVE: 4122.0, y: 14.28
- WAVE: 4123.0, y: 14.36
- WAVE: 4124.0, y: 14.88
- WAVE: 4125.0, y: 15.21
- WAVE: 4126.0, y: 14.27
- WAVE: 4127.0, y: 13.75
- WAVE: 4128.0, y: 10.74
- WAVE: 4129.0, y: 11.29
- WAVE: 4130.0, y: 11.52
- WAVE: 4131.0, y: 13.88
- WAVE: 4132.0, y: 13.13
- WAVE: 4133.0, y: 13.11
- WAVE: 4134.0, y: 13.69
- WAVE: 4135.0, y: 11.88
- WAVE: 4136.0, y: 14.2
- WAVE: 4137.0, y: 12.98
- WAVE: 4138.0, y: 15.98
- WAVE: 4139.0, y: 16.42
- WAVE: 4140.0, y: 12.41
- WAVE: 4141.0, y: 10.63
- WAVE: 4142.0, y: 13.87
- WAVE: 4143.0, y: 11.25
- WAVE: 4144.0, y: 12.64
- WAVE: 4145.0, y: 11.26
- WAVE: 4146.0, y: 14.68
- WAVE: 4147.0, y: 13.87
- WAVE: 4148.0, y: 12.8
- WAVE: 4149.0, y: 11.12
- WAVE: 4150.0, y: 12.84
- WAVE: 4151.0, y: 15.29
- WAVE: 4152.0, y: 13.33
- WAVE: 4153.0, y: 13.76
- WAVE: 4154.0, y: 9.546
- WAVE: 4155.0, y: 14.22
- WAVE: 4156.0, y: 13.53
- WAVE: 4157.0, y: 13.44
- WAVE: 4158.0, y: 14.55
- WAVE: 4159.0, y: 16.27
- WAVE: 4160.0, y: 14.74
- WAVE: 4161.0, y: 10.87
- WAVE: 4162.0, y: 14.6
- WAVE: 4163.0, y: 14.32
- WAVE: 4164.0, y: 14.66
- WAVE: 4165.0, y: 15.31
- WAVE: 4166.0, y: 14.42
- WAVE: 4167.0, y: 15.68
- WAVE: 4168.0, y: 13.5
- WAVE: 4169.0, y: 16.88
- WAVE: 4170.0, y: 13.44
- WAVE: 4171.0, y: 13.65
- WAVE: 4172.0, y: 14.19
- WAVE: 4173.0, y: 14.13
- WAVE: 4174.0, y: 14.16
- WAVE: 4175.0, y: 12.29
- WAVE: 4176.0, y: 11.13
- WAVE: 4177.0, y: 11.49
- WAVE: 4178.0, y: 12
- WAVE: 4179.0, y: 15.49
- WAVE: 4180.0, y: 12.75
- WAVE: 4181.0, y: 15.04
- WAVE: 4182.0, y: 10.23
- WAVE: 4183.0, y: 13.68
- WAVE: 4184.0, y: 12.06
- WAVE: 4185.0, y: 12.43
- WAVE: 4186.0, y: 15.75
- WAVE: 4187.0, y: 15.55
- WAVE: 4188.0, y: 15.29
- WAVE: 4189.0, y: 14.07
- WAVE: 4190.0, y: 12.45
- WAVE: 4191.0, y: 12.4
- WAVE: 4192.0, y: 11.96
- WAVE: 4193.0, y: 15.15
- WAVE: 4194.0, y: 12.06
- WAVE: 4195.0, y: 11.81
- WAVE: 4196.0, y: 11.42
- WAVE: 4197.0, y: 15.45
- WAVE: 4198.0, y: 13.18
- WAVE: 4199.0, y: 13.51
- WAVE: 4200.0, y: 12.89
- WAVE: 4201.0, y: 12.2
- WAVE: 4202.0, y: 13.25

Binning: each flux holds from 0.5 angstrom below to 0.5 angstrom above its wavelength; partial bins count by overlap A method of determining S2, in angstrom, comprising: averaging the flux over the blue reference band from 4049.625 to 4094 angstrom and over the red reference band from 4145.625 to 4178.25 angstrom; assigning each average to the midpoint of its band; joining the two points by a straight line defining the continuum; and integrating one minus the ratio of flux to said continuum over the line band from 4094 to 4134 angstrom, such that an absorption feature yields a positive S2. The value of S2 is 2.3 angstrom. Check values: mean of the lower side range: 13.9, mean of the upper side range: 13.7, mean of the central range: 13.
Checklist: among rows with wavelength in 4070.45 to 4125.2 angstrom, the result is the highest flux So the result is 19.79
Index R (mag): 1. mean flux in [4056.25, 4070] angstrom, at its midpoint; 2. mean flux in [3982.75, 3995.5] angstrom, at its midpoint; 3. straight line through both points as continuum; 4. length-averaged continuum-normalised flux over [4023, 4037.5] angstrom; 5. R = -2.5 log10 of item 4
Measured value 0.06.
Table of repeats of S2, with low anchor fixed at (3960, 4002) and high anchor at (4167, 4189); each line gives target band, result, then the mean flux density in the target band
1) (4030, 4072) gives -4.31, 14.6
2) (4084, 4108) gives 0.69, 13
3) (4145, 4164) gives 0.06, 13.5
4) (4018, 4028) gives -0.51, 13.8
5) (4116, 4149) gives 0.35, 13.3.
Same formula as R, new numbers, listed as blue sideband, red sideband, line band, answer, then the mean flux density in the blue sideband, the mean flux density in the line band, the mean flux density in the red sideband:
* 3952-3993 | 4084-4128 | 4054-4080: -0.08 mag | 13.3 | 14.2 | 13.2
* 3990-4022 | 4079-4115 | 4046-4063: -0.12 mag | 13.6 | 14.7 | 12.8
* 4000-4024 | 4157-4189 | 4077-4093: 0.04 mag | 13.5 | 13.1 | 13.9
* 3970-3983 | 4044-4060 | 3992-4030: -0.04 mag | 12.1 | 13.6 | 14.4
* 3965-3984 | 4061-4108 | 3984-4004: -0.10 mag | 12.4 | 13.7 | 13.4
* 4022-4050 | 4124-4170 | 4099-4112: 0.16 mag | 14.4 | 11.9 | 13.5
